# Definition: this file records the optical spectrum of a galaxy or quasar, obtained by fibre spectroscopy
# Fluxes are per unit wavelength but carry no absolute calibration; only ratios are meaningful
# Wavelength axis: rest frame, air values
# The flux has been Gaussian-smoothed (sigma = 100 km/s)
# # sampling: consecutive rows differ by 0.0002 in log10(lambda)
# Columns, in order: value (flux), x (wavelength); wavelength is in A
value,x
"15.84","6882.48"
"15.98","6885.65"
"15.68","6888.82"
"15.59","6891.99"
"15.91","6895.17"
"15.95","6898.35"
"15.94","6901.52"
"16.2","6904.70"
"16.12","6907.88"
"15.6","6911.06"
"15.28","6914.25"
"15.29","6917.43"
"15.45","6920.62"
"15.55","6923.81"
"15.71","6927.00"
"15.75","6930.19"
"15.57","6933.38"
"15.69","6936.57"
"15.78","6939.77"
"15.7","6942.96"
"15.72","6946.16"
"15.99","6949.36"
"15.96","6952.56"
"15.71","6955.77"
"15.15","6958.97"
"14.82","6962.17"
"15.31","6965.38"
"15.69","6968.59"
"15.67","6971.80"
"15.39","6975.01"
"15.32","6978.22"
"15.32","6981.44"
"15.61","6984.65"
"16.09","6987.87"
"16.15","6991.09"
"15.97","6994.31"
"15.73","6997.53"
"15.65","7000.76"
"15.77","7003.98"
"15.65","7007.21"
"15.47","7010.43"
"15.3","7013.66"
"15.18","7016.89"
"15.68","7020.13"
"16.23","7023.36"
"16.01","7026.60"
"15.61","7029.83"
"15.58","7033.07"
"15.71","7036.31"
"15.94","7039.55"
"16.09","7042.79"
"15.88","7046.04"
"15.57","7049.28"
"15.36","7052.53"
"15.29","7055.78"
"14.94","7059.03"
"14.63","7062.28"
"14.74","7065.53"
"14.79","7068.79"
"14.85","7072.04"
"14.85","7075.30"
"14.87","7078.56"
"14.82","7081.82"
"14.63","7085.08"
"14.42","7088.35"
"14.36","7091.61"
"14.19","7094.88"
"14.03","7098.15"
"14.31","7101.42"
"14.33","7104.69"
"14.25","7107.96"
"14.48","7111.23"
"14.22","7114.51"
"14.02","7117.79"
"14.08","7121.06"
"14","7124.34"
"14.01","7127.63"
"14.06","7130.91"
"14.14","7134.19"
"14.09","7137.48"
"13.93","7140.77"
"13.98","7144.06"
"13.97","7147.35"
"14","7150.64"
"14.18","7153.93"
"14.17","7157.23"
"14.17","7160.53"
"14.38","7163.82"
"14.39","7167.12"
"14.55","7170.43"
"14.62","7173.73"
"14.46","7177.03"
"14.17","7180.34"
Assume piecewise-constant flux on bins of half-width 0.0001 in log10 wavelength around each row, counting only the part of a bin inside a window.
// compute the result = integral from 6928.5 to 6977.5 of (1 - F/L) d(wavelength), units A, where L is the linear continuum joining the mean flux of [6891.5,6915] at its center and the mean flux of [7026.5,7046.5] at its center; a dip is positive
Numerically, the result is 0.8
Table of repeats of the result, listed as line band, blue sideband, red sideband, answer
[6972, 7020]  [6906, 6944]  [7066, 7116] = -1.50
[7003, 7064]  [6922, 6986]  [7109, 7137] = -2.77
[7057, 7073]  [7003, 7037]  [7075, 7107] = 0.10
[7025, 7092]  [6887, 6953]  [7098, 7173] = -2.13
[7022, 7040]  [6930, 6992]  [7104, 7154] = -1.02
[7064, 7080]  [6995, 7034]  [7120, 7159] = 0.11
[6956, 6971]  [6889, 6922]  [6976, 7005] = 0.40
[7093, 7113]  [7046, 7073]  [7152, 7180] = 0.70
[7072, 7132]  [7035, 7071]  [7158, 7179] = 2.43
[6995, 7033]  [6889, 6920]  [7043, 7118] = -1.39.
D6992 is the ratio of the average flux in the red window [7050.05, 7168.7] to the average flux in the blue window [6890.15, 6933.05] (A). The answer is 0.92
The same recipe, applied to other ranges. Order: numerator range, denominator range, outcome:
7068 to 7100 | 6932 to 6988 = 0.94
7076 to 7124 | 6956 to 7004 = 0.92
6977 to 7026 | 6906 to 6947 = 1.00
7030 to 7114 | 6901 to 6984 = 0.96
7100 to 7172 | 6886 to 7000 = 0.90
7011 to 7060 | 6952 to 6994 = 1.00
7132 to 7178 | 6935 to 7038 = 0.91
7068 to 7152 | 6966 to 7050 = 0.91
